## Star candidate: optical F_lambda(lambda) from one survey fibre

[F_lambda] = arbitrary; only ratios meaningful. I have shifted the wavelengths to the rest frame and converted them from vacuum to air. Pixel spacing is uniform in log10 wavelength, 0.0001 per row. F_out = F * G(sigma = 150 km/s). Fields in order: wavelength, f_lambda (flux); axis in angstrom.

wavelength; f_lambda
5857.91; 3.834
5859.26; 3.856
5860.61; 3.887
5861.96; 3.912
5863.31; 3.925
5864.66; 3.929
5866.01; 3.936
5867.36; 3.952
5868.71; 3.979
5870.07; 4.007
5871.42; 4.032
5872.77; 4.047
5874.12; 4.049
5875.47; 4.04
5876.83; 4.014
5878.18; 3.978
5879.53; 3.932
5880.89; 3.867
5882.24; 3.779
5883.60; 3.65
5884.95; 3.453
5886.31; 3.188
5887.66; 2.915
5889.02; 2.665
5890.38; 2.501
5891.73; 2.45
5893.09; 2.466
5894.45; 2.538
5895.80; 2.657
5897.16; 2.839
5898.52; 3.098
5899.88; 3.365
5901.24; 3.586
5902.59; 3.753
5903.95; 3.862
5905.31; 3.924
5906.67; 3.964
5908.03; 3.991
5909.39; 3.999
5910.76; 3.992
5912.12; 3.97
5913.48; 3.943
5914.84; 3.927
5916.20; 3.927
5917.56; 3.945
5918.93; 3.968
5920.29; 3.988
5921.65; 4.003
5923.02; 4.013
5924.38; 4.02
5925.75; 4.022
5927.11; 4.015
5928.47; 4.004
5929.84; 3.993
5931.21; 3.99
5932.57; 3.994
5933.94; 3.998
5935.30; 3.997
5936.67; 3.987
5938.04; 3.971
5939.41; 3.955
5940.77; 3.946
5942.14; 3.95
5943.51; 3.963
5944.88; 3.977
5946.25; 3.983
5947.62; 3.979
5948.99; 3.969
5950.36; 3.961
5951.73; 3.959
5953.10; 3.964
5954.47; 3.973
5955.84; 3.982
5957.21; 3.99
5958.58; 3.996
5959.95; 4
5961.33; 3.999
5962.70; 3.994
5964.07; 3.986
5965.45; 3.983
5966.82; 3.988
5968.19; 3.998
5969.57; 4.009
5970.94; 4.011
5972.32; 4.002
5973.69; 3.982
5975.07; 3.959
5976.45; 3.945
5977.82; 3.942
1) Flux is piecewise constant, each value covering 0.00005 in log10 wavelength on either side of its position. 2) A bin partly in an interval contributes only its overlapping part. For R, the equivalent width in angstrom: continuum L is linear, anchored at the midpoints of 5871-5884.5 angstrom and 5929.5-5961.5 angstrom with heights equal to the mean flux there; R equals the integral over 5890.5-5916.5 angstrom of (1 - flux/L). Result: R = 3.2 angstrom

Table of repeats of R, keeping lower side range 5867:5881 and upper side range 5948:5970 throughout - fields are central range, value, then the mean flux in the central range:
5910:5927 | 0.05 angstrom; 3.98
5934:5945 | 0.05 angstrom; 3.97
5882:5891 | 1.93 angstrom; 3.14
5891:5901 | 2.97 angstrom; 2.81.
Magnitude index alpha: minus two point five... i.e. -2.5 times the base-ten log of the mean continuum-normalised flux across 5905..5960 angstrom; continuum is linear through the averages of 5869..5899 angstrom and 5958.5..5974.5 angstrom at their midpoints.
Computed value -0.07 mag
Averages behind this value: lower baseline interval 3.38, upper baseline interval 3.99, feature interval 3.98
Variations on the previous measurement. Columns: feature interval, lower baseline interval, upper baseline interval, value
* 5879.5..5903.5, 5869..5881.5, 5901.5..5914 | 0.253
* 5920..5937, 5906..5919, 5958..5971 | -0.009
